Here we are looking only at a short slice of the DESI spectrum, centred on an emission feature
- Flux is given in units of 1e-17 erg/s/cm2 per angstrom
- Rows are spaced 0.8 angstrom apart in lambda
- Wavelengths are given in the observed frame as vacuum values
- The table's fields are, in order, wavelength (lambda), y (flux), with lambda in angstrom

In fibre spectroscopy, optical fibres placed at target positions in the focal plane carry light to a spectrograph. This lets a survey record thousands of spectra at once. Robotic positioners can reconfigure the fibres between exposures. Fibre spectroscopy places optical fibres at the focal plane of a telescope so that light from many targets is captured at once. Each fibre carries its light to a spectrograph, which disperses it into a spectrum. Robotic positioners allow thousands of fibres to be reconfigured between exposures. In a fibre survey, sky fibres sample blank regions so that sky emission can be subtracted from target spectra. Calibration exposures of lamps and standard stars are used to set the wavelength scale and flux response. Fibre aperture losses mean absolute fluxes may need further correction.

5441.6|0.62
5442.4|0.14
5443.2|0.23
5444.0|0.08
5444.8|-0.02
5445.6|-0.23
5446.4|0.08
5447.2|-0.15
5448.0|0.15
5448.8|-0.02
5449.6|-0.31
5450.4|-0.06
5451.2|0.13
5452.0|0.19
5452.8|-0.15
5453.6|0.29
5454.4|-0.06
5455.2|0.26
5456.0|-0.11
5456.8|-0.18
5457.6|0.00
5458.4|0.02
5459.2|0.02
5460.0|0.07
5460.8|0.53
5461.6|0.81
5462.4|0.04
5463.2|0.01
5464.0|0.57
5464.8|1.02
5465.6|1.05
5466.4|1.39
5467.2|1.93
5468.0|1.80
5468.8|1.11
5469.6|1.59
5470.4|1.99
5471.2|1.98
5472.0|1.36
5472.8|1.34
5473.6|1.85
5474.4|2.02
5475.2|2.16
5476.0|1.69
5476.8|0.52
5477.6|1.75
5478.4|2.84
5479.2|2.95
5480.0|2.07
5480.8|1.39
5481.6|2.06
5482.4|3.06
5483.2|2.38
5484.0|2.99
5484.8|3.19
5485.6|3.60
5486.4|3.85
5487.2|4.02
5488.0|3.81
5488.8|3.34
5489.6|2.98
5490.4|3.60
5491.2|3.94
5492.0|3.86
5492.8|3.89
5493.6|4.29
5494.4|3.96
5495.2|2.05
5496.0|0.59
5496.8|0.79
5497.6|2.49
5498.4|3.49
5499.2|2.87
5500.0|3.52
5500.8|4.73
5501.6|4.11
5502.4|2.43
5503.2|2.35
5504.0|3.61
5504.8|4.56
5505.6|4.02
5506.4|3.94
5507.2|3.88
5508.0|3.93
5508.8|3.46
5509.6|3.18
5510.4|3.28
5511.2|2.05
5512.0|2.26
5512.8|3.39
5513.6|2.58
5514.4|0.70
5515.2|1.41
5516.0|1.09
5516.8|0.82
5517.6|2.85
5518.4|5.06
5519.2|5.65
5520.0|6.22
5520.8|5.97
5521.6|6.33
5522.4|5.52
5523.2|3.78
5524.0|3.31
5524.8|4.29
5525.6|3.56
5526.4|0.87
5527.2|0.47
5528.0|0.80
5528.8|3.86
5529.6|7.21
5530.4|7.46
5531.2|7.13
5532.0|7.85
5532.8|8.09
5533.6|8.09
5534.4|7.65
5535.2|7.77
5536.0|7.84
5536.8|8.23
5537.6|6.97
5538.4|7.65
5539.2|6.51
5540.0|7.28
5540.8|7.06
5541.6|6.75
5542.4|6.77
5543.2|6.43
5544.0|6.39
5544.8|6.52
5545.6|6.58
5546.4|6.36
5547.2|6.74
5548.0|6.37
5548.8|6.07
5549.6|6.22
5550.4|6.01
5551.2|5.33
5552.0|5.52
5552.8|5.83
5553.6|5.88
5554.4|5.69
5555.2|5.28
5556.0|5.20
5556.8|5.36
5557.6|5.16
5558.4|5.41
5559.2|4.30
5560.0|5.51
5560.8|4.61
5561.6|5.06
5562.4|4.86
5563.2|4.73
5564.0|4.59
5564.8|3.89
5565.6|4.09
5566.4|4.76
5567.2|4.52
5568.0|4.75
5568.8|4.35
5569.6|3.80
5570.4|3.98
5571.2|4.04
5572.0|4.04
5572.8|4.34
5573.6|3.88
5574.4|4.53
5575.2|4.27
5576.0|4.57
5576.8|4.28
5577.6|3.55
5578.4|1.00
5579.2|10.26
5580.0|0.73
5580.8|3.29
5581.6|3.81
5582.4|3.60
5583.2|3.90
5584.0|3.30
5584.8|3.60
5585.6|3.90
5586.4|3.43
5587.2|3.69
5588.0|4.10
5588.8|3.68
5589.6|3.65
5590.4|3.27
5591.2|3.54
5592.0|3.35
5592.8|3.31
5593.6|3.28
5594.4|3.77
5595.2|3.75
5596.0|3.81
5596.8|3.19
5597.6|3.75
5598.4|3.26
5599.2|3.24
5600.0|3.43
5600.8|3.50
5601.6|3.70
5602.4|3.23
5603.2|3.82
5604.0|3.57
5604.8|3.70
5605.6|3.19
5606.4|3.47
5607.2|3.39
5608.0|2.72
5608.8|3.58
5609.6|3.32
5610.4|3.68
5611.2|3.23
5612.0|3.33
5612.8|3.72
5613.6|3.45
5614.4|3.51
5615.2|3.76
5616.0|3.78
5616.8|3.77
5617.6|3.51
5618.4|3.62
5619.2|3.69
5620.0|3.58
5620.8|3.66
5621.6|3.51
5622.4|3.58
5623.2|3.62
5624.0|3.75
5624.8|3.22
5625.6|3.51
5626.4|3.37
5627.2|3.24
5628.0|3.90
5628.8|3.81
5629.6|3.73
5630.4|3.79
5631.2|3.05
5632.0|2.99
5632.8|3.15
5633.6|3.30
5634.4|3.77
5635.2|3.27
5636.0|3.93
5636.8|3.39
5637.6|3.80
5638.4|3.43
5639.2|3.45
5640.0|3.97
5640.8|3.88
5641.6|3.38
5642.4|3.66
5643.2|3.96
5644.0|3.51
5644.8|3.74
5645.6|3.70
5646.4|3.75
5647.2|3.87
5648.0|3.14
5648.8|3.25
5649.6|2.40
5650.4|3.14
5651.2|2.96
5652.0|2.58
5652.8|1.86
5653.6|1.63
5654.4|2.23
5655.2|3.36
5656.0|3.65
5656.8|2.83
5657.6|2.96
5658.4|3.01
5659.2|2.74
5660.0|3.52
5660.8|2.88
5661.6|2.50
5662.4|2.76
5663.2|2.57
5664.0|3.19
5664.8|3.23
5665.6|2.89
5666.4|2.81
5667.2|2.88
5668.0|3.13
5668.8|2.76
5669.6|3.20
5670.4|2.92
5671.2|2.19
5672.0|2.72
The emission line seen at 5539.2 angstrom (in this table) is Ly-alpha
